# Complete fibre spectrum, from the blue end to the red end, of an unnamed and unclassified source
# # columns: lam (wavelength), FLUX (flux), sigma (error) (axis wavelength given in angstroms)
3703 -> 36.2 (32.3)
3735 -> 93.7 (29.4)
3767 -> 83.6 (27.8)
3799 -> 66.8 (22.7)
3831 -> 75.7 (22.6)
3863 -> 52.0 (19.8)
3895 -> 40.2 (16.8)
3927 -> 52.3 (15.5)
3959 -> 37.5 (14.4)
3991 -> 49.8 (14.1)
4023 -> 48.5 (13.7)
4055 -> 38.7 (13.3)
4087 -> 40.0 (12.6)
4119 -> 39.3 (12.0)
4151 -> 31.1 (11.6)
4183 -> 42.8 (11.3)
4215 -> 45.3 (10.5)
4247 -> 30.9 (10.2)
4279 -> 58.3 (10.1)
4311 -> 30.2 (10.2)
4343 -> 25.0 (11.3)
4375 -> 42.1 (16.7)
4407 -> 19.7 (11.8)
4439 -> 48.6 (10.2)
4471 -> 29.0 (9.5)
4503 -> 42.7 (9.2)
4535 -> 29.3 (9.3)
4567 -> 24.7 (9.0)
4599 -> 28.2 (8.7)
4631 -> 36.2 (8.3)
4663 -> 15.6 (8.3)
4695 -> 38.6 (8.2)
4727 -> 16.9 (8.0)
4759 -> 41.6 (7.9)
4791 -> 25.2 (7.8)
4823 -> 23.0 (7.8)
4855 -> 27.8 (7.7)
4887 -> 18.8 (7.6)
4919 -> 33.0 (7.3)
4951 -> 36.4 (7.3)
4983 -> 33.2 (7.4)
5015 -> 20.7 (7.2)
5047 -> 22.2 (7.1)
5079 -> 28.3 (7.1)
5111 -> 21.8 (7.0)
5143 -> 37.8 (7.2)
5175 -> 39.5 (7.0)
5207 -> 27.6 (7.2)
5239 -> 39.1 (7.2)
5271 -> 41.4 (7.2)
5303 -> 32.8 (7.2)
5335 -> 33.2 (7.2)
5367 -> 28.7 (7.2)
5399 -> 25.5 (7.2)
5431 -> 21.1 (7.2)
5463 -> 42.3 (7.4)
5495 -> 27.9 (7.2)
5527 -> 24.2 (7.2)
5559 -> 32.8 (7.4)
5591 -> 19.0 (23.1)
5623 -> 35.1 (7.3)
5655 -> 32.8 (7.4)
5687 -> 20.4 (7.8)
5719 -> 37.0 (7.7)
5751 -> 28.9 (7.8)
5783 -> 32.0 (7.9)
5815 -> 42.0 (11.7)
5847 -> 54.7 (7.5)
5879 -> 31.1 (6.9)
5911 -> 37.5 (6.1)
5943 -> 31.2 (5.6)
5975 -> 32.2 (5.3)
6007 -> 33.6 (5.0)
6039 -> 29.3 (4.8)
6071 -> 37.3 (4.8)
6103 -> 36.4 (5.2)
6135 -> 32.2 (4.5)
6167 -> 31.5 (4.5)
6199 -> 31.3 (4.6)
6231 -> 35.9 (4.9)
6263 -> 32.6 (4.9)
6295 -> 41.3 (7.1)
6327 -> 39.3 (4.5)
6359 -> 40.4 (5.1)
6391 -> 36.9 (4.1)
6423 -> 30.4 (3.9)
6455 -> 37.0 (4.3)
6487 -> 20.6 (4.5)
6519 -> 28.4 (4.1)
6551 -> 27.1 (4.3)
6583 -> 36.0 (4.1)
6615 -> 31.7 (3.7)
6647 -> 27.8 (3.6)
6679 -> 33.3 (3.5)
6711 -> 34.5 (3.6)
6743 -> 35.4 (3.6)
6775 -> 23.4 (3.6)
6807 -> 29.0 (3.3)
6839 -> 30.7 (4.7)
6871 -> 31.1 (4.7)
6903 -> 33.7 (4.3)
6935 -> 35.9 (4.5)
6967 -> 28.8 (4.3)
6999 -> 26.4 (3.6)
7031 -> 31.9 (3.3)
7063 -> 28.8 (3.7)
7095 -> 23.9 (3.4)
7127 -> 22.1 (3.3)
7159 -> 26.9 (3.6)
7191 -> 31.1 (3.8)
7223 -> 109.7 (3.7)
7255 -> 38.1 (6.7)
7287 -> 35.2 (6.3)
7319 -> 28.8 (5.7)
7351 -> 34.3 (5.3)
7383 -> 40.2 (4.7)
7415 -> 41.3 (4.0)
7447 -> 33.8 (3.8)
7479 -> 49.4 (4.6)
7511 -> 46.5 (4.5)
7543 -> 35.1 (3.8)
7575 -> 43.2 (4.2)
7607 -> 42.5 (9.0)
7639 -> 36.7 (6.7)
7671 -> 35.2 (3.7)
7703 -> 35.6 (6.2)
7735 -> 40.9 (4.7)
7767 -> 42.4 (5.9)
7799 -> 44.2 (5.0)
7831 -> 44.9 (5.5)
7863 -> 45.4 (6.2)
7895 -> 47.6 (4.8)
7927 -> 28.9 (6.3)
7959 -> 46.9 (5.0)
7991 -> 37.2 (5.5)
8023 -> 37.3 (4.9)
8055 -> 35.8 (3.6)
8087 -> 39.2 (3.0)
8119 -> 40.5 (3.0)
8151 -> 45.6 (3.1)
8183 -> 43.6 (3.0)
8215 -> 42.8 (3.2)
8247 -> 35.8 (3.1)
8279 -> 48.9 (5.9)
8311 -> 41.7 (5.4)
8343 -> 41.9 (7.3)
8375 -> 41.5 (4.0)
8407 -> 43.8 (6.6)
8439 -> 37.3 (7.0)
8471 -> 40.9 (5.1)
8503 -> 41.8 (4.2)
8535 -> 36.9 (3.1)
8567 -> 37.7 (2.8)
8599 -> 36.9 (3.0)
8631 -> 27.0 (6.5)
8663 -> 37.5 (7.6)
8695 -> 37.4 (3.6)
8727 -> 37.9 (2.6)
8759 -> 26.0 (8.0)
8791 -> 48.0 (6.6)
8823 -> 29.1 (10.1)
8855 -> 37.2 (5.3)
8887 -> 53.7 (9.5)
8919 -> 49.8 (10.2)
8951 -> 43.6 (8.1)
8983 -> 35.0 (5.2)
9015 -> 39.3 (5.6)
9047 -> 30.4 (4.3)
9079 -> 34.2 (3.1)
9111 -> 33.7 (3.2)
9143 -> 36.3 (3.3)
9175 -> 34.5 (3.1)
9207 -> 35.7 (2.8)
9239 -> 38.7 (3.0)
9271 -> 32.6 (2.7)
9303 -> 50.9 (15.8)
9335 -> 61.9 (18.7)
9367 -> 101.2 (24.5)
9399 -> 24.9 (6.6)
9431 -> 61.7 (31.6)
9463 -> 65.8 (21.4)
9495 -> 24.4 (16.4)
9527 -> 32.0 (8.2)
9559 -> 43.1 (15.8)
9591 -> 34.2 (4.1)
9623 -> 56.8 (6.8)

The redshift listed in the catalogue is 0.94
